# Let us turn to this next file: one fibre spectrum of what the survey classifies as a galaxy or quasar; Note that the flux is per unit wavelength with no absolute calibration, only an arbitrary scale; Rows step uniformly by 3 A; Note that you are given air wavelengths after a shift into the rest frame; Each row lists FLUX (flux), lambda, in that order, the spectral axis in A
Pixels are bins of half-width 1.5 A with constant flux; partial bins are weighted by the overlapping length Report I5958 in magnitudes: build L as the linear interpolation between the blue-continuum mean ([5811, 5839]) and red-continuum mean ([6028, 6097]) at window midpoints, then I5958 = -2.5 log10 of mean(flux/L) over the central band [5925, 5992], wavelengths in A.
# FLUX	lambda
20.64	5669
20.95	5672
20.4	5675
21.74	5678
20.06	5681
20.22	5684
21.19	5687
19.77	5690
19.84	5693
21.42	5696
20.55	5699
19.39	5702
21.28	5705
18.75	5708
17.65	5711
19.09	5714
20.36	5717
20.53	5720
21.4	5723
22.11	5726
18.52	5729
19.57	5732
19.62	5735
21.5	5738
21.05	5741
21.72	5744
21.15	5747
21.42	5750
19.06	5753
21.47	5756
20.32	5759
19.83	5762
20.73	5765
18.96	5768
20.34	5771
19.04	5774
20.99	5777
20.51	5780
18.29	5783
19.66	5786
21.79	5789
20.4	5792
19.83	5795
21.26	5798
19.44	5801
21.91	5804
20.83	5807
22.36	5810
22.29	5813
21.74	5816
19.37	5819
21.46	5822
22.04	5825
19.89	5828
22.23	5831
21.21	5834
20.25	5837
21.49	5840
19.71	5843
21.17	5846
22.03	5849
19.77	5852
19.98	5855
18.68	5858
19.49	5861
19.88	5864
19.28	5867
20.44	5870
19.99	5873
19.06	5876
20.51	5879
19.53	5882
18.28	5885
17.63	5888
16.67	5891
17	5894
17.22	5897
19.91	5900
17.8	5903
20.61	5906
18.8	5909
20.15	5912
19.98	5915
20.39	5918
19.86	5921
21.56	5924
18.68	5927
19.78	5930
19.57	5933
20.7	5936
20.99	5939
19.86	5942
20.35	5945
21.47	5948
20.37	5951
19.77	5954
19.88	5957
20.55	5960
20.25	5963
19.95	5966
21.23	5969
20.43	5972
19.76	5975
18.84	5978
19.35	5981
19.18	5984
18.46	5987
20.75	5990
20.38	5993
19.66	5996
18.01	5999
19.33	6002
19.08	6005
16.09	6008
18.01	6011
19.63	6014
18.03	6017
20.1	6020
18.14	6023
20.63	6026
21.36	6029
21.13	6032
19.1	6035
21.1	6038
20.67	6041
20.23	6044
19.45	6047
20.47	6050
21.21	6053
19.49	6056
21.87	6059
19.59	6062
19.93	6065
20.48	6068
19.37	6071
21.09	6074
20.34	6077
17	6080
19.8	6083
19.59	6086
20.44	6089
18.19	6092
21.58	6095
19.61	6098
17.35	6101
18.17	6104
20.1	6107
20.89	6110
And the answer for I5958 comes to 0.031 mag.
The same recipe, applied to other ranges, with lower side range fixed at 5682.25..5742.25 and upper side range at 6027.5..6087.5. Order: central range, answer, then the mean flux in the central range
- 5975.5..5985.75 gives 0.06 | 19.2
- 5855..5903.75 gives 0.07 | 18.9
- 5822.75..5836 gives -0.06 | 21.3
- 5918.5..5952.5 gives -0.01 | 20.3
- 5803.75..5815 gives -0.09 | 21.8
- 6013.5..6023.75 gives 0.07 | 19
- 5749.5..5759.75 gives -0.02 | 20.5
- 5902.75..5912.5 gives 0.04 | 19.5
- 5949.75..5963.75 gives 0.00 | 20.2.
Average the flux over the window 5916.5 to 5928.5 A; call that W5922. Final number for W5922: 20.1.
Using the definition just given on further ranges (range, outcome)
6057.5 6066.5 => 20.5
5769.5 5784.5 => 19.8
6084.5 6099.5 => 19.9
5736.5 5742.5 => 21.3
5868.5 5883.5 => 19.9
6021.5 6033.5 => 20.3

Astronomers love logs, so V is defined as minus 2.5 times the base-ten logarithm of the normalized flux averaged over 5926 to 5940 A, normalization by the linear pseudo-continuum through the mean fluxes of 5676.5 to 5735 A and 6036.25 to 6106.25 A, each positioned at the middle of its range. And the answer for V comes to 0.00 mag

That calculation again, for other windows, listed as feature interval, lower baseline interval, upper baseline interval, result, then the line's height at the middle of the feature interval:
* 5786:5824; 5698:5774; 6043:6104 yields -0.05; 20.1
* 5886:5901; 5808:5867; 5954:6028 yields 0.15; 20.3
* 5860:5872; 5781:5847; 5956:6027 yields 0.03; 20.4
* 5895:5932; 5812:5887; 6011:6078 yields 0.04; 20.3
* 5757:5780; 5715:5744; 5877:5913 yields 0.00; 20.1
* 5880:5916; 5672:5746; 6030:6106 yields 0.08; 20.1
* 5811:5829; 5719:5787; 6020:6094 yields -0.05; 20.3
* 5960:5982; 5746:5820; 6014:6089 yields 0.01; 20.2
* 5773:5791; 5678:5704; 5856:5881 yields 0.00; 20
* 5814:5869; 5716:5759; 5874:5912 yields -0.07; 19.3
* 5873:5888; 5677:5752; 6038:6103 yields 0.05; 20.2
